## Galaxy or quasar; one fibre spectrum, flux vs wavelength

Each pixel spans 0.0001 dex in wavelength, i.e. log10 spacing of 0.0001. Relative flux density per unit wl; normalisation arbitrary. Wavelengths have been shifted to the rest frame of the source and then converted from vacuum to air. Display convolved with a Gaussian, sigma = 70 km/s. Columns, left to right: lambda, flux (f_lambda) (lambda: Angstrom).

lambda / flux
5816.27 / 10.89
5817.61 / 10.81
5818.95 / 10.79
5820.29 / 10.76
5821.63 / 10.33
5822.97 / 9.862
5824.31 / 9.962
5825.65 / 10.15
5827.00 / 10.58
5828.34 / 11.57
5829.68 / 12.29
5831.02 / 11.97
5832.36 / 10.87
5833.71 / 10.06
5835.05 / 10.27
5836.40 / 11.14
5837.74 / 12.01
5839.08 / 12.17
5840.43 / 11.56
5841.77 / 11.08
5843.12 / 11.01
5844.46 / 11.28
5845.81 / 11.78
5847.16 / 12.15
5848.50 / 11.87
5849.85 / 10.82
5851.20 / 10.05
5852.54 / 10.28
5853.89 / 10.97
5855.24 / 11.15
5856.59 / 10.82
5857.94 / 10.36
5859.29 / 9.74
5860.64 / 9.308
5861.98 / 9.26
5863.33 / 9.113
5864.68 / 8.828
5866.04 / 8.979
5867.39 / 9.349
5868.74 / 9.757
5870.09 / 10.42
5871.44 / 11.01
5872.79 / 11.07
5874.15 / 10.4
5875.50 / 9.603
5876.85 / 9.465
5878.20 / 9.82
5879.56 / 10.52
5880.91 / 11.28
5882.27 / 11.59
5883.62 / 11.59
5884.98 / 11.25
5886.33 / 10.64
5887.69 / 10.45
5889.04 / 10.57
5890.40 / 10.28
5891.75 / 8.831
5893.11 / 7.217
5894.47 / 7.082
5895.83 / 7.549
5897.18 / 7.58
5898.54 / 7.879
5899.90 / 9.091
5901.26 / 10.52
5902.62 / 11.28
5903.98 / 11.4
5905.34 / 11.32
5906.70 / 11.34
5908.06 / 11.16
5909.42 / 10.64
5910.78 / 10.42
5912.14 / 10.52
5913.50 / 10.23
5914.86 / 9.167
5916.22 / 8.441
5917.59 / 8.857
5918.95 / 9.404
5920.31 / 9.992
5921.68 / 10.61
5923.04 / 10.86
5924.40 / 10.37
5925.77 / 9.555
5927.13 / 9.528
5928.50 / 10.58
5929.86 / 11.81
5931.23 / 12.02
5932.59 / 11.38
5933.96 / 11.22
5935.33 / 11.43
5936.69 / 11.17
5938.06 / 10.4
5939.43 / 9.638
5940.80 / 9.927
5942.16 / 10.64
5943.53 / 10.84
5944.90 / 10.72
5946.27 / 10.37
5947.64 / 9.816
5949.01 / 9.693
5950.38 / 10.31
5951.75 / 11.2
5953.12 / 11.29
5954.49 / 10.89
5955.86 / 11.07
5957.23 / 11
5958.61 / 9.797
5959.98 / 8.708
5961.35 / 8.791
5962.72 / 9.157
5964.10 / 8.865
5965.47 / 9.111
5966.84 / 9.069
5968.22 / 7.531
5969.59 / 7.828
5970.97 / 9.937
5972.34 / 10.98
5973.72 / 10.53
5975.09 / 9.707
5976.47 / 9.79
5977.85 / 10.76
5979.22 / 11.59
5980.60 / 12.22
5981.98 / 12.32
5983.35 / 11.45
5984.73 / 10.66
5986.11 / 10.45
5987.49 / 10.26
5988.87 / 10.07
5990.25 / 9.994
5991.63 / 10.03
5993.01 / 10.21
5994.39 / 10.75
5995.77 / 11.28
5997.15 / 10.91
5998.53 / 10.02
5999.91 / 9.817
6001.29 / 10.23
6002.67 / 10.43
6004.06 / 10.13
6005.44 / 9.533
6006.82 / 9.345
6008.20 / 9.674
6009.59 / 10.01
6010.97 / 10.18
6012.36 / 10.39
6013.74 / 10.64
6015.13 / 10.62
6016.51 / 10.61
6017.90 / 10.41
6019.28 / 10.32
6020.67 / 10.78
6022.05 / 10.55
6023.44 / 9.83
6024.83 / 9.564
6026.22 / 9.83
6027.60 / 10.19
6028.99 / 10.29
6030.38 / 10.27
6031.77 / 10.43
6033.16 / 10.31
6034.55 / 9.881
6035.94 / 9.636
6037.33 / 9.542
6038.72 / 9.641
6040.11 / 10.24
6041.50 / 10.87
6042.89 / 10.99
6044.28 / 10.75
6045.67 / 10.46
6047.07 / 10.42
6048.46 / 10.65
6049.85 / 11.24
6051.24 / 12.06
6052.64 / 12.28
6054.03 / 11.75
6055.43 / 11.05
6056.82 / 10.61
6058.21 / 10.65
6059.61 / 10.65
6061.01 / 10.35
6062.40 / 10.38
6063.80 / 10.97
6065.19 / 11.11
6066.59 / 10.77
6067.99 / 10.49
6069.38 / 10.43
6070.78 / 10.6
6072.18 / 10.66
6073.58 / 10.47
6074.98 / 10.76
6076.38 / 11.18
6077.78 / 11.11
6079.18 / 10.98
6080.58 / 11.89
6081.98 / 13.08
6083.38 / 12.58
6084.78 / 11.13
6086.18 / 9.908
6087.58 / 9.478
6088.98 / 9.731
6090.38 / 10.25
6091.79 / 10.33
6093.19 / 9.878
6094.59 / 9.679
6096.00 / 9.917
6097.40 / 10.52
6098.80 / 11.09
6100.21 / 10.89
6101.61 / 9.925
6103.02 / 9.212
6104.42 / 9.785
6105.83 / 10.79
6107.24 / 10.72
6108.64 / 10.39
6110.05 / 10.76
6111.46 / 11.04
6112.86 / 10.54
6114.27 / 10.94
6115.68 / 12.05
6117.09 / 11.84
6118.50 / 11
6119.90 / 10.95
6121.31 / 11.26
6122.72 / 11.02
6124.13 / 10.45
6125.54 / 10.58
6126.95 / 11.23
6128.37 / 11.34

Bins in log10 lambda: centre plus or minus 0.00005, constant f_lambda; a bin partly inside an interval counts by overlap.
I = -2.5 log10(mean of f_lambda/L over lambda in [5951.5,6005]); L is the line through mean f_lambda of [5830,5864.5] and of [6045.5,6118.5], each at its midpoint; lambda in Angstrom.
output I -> 0.06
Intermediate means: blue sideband 10.8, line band 10.2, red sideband 10.8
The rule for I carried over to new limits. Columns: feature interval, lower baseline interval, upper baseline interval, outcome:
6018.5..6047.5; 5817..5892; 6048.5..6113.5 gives 0.05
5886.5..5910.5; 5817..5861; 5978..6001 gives 0.12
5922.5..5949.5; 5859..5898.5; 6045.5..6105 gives -0.06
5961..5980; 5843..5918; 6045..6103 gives 0.09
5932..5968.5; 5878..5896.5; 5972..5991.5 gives 0.03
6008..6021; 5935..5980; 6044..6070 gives 0.02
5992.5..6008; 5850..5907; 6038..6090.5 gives 0.03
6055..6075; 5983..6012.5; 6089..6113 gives -0.04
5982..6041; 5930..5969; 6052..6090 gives 0.03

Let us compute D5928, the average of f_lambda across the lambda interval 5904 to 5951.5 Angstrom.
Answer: 10.4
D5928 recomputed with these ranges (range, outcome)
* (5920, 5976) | 10.2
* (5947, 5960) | 10.5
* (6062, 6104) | 10.6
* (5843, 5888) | 10.5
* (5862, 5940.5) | 10.1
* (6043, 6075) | 10.9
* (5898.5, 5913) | 10.6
